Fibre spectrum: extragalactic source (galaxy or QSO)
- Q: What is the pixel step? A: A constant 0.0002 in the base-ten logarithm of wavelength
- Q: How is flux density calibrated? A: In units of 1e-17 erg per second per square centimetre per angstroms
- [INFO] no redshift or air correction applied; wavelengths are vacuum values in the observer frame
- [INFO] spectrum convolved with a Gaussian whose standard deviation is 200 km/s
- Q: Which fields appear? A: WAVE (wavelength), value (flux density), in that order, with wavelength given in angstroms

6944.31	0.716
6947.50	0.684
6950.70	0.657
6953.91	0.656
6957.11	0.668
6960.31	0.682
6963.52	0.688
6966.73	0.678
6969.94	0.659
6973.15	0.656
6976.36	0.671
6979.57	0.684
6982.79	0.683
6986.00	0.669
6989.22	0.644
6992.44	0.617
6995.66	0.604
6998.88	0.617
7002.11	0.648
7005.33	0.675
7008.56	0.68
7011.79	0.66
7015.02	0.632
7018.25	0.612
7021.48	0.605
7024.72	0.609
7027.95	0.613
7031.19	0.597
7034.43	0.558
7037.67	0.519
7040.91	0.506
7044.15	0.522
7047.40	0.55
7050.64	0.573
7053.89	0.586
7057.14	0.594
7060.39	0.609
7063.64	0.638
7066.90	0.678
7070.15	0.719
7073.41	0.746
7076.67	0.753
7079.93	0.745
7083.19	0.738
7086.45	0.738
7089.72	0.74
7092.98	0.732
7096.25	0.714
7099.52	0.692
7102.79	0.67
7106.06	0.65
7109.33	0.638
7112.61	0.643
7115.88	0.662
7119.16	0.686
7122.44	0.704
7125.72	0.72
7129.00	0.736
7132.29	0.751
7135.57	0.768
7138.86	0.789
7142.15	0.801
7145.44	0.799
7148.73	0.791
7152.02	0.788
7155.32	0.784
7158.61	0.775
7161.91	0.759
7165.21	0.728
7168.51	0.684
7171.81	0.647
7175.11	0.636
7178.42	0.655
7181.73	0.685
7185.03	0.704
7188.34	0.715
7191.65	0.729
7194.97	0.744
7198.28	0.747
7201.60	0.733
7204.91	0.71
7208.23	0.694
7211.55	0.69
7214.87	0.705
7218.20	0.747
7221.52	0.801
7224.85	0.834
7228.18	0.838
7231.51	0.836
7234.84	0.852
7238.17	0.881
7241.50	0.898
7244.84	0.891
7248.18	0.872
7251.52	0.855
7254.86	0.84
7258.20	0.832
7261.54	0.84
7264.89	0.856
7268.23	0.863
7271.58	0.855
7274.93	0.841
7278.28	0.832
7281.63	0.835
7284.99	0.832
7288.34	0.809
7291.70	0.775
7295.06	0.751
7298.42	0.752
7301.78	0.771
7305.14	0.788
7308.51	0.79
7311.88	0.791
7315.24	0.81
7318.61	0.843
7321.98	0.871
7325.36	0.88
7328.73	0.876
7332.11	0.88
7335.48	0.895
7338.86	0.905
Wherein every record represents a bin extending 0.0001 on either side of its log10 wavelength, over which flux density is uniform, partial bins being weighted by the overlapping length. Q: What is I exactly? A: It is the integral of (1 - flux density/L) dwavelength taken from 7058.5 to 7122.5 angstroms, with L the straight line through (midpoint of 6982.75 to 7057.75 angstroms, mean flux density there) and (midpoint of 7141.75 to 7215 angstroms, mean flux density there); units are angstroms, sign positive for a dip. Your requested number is -3.5 angstroms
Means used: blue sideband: 0.606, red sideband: 0.725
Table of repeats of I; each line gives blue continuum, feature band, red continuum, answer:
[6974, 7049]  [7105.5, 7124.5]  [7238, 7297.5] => 1.1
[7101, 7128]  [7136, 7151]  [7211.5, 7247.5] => -1.7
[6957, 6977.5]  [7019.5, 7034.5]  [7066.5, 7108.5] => 2.0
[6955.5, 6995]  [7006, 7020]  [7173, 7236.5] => 0.6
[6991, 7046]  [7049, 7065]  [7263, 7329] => 0.9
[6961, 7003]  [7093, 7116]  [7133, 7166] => 2.3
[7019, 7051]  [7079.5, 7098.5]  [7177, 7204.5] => -3.5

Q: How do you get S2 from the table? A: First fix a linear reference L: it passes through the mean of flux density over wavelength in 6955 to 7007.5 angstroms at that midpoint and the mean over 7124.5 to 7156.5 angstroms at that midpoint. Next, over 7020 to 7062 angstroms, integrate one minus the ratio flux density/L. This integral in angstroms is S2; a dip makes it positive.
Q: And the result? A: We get 7.7 angstroms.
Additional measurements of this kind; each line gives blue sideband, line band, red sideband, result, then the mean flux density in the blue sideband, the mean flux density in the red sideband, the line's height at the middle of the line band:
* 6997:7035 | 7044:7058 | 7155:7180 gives 1.7 angstroms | 0.627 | 0.705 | 0.645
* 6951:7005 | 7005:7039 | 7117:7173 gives 3.4 angstroms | 0.658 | 0.748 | 0.682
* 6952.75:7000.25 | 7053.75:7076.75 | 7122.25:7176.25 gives 1.3 angstroms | 0.659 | 0.747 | 0.704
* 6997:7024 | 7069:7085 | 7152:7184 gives -1.7 angstroms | 0.64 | 0.71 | 0.669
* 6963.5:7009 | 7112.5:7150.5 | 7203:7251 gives 0.2 angstroms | 0.657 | 0.804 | 0.746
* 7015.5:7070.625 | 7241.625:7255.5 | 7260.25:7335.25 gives -1.6 angstroms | 0.592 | 0.826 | 0.781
